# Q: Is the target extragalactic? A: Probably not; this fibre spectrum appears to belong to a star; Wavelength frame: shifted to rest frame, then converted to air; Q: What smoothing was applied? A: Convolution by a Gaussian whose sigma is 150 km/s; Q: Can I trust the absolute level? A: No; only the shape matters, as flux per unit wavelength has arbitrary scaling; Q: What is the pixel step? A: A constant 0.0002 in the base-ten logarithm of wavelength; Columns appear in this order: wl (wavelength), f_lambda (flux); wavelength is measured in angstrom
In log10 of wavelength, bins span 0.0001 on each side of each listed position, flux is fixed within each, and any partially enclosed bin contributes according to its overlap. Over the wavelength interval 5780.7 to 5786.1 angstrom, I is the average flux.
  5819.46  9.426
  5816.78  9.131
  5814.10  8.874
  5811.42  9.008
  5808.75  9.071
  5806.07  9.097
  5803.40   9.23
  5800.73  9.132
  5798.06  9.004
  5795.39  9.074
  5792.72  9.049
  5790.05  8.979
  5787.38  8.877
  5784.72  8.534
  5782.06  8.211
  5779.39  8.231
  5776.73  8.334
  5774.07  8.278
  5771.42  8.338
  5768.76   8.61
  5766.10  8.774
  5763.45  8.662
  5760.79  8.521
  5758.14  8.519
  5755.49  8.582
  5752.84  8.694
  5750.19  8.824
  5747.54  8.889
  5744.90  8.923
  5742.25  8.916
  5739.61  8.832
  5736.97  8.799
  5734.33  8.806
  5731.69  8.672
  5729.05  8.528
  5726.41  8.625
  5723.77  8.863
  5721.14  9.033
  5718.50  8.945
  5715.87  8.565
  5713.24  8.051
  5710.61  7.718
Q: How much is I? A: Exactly 8.38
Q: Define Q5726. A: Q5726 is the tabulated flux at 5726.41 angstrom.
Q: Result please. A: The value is 8.625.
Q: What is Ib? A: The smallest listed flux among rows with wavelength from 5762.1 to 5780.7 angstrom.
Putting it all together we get 8.231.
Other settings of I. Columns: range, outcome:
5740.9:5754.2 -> 8.85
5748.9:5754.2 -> 8.76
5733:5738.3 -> 8.81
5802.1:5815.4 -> 9.06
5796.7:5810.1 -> 9.11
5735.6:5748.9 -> 8.88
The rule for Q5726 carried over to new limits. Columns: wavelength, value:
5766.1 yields 8.774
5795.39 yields 9.074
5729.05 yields 8.528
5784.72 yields 8.534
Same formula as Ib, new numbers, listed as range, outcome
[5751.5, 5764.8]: 8.519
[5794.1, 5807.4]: 9.004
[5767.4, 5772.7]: 8.338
